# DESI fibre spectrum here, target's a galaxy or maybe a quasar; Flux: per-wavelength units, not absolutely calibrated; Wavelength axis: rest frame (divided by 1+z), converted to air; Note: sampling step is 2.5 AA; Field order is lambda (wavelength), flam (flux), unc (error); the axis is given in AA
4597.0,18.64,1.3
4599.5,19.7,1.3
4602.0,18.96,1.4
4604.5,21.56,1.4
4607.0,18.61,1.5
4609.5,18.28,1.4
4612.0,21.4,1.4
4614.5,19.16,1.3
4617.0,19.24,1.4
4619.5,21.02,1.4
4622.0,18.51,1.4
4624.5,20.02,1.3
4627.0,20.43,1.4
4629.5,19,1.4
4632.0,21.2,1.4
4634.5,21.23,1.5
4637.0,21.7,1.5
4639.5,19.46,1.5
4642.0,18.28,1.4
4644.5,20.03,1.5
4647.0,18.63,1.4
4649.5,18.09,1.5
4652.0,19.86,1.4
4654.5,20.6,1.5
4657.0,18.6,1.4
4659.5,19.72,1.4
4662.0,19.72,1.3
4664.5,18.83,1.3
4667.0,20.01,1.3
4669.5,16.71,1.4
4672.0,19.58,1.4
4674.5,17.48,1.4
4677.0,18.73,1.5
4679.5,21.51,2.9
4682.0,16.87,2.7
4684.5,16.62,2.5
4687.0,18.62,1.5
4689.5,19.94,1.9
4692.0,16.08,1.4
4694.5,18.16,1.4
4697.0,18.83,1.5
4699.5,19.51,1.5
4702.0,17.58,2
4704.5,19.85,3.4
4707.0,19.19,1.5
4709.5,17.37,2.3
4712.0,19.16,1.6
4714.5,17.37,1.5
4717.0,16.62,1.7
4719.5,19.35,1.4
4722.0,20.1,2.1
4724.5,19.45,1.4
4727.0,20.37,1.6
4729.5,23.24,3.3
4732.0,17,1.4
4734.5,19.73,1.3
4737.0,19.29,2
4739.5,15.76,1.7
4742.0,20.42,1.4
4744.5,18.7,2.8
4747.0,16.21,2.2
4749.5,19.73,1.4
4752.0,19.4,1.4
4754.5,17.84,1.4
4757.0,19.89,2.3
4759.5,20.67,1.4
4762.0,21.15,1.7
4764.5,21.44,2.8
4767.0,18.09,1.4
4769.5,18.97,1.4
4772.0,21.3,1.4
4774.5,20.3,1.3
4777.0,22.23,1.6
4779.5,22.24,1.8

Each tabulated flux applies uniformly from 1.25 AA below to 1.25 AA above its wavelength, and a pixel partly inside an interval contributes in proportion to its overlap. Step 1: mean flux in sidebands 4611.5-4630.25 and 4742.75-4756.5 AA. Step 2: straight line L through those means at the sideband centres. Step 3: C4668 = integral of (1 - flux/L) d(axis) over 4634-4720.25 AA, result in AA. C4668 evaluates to 1.9 AA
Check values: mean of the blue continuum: 19.8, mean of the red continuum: 18.5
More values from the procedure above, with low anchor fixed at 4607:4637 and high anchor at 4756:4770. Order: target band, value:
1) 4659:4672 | 0.65 AA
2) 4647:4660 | 0.47 AA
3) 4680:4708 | 2.32 AA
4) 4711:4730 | 0.71 AA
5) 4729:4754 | 1.61 AA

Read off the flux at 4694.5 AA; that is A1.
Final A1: 18.16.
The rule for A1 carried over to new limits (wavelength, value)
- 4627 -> 20.43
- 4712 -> 19.16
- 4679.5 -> 21.51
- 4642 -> 18.28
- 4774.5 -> 20.3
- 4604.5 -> 21.56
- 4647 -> 18.63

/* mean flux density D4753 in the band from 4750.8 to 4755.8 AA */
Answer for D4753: 18.6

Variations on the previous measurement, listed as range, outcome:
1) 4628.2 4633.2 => 20.1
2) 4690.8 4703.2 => 18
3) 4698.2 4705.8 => 19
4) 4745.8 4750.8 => 18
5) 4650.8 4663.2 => 19.7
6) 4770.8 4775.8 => 20.8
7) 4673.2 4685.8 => 18.2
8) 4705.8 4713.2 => 18.6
